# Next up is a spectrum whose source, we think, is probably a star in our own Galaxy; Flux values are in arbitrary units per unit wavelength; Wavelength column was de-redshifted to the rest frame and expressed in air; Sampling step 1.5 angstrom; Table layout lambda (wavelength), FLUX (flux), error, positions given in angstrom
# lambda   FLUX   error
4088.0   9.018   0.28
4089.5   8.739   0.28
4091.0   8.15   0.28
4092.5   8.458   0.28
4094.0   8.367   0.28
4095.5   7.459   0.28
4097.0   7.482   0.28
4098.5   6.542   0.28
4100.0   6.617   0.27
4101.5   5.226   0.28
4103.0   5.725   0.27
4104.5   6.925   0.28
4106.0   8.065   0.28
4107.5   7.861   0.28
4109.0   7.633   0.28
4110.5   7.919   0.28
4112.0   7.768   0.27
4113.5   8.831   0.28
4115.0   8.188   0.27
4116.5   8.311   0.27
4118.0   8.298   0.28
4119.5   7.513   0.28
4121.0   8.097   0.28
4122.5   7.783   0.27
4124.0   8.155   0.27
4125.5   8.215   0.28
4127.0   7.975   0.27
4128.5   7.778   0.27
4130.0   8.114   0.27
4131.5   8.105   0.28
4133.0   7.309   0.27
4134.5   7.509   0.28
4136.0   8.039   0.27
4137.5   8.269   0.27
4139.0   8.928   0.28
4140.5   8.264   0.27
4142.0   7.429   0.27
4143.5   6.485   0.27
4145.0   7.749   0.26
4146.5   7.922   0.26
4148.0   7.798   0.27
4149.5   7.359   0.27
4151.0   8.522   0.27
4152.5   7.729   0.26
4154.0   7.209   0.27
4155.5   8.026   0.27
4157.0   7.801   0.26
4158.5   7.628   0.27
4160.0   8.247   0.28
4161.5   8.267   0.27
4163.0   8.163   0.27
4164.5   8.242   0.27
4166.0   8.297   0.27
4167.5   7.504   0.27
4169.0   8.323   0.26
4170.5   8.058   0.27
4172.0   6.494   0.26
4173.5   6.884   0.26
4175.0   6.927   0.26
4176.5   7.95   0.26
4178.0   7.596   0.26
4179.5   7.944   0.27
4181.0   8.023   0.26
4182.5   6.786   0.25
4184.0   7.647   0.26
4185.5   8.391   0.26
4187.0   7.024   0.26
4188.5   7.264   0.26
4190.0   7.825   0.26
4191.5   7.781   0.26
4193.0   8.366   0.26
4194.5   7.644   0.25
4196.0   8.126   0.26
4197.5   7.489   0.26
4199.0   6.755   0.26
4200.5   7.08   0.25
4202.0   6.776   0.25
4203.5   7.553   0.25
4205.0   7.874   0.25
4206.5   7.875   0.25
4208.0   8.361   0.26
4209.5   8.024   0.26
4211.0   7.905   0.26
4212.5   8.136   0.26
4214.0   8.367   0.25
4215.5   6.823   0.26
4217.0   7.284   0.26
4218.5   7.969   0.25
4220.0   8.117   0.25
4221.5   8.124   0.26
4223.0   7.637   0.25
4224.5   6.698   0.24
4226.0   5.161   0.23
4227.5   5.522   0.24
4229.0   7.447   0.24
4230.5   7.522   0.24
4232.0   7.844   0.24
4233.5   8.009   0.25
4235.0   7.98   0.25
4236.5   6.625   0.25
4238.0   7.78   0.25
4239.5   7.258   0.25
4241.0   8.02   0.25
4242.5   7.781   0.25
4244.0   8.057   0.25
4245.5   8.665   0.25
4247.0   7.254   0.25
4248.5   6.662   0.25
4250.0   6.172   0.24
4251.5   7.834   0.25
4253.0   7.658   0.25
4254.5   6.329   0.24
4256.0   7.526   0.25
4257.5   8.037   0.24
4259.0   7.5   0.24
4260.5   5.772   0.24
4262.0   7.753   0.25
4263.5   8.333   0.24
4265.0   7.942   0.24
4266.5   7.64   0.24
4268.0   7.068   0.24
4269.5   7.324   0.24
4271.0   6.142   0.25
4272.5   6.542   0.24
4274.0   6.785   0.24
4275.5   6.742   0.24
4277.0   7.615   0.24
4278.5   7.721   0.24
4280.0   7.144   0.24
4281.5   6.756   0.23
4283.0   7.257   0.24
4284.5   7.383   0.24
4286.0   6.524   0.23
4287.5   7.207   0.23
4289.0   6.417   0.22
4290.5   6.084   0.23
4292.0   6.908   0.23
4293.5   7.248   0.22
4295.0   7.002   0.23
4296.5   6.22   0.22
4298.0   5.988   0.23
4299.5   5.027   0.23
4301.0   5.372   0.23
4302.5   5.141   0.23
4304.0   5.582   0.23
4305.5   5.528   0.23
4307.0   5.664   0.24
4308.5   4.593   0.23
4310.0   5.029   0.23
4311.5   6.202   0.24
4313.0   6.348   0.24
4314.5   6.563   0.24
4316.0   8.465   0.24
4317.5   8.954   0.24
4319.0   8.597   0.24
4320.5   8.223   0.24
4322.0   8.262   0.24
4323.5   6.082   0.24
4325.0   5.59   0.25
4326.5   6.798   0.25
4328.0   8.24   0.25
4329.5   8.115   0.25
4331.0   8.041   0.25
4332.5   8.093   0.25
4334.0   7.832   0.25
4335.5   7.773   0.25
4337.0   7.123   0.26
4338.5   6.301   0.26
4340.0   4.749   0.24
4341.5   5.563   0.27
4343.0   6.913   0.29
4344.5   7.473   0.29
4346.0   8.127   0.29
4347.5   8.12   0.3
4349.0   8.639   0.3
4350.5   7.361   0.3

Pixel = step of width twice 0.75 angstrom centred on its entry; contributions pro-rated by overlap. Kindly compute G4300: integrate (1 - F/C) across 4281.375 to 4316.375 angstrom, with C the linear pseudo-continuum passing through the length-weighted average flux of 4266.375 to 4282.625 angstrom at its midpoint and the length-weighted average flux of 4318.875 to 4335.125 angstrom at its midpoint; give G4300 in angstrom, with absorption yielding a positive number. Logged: 5.0 angstrom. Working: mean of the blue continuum 7.03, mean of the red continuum 7.59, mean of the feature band 6.24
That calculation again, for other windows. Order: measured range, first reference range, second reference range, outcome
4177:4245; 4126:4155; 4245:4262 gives -1.1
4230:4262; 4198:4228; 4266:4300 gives -1.4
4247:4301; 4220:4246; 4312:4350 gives 3.3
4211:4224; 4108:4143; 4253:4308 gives -0.9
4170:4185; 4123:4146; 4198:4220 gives 0.6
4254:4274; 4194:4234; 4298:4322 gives -0.9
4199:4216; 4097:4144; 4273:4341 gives -1.0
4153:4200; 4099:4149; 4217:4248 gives -0.6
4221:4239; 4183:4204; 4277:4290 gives 0.4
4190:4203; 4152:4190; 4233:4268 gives 0.2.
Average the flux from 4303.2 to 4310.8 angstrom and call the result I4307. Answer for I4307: 5.28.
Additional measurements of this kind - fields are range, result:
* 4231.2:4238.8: 7.64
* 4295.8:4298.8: 6.08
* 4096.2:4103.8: 6.33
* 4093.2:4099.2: 7.48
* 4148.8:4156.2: 7.77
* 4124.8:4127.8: 8.09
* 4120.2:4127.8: 8.04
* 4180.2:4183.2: 7.42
